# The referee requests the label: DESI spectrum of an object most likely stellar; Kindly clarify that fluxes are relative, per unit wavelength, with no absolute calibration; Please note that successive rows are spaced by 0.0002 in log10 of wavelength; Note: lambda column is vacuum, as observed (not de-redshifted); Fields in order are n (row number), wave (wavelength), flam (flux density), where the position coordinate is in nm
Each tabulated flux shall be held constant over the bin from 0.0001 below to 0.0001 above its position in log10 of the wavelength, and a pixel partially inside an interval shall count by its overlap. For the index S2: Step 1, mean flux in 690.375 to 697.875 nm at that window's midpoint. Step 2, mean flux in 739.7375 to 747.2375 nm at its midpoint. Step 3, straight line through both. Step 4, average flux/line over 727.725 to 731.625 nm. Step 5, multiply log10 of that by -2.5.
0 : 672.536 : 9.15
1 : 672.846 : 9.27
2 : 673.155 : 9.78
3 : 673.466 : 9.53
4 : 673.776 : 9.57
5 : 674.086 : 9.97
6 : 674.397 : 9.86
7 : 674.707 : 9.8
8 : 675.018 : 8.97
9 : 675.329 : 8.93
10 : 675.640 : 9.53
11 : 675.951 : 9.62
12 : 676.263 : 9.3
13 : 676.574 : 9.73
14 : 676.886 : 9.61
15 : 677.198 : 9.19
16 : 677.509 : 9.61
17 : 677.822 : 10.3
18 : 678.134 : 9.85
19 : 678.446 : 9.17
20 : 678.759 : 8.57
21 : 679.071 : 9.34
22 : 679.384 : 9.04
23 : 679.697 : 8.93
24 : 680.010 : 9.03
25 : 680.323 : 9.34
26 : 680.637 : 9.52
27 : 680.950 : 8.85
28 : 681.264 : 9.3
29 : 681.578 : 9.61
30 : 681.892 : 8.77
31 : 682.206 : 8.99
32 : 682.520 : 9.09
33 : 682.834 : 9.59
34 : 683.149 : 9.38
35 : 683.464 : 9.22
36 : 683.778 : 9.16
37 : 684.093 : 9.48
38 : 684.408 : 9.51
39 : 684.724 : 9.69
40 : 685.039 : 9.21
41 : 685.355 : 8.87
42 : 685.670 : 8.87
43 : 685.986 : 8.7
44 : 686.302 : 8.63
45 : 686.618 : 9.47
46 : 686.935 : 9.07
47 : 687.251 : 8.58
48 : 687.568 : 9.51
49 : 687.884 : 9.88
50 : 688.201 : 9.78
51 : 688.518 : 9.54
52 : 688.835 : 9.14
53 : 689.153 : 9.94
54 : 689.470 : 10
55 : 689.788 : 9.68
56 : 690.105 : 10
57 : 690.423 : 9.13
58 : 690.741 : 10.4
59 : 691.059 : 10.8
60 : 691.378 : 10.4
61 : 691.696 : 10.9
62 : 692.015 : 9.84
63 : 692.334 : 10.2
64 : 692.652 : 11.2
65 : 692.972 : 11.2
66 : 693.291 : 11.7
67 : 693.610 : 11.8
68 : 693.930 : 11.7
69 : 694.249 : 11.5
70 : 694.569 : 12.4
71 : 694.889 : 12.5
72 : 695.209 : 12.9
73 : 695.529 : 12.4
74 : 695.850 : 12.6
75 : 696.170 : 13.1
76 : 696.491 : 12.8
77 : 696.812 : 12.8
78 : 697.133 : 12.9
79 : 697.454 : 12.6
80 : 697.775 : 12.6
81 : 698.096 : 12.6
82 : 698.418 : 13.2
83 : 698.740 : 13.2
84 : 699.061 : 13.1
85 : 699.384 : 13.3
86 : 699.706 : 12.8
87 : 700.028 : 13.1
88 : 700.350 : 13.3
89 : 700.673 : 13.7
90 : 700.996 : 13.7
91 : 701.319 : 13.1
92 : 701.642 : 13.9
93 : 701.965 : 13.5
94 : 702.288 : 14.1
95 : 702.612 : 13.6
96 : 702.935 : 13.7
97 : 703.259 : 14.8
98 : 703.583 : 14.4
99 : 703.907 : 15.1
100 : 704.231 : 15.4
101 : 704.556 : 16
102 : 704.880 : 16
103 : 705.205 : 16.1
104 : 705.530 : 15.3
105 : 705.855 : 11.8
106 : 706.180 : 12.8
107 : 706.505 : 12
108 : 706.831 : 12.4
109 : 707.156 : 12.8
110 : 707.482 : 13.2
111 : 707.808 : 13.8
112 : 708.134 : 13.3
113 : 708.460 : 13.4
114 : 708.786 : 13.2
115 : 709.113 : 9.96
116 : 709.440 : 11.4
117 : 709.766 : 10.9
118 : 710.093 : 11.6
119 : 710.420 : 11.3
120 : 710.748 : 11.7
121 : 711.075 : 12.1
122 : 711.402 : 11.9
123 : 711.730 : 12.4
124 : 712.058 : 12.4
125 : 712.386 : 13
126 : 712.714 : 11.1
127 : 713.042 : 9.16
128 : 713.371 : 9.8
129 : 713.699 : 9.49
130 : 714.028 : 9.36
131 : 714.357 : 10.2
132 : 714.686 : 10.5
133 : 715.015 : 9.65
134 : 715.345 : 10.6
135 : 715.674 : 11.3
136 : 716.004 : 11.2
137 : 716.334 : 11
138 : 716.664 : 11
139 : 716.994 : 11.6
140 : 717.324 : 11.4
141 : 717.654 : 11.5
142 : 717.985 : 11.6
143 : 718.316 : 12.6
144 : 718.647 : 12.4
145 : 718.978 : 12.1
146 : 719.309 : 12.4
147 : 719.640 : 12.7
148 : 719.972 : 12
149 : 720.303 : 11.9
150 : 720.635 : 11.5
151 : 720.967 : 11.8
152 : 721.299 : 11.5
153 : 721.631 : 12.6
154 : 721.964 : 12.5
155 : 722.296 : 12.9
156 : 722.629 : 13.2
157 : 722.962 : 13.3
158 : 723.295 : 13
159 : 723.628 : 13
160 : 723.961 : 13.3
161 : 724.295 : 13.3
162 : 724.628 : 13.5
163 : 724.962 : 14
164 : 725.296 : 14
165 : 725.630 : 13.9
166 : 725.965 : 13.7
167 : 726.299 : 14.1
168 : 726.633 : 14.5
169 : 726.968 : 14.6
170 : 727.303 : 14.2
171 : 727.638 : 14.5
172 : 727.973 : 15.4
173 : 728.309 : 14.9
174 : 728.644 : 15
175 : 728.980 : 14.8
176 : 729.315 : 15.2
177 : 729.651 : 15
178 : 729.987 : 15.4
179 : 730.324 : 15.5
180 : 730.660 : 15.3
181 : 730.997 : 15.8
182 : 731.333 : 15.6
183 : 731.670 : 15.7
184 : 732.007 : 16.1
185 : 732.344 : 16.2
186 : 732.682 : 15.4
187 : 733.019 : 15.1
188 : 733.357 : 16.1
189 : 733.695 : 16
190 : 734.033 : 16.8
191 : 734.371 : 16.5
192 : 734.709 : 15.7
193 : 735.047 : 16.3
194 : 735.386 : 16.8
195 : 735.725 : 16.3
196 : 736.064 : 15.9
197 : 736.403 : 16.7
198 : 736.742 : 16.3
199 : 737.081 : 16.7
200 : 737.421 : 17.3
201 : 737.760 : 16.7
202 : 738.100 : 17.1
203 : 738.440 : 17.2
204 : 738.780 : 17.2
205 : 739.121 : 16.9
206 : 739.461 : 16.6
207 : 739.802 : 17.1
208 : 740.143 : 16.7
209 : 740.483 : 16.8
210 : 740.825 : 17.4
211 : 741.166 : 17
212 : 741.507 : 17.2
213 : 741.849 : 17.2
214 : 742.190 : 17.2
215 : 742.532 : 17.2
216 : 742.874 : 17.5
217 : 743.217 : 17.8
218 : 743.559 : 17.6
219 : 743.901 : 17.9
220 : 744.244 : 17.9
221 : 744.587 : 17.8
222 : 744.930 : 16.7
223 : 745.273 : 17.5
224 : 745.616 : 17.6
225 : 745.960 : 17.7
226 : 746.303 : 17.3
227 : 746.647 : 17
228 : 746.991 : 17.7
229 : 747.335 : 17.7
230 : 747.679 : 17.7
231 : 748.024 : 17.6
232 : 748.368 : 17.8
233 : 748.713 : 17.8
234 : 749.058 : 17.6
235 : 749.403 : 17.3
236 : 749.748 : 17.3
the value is 0.04 mag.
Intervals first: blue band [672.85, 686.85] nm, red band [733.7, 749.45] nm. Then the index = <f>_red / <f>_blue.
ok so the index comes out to 1.84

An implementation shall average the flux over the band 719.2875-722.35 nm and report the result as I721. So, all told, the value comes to 12.1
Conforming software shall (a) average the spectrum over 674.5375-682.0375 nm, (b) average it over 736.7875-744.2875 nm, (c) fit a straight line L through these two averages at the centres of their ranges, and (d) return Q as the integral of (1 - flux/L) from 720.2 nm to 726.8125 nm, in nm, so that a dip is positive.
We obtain 0.85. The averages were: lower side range 9.33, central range 13.1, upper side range 17.2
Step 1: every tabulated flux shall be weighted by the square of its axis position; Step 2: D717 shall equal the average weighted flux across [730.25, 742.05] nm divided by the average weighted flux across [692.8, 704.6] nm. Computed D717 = 1.4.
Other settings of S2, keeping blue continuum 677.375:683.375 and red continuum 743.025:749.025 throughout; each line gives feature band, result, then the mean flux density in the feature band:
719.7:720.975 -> 0.205 mag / 11.9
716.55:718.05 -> 0.217 mag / 11.4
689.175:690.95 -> 0.066 mag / 9.88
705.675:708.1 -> -0.009 mag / 12.7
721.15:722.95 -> 0.156 mag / 12.6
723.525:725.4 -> 0.103 mag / 13.5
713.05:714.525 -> 0.365 mag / 9.65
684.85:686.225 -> 0.117 mag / 8.92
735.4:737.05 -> -0.002 mag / 16.4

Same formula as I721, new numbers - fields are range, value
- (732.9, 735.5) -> 16.2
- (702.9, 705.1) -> 15.2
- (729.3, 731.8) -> 15.4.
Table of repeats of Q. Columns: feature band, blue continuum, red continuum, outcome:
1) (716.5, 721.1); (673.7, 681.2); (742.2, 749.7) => 0.78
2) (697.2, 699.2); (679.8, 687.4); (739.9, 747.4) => -0.31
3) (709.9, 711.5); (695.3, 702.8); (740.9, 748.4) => 0.29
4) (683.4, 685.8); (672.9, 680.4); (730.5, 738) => 0.26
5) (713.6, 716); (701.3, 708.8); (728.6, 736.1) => 0.71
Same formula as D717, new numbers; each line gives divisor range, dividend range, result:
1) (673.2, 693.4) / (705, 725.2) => 1.38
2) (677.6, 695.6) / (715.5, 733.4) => 1.53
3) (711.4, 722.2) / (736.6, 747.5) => 1.62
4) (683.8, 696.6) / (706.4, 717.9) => 1.17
